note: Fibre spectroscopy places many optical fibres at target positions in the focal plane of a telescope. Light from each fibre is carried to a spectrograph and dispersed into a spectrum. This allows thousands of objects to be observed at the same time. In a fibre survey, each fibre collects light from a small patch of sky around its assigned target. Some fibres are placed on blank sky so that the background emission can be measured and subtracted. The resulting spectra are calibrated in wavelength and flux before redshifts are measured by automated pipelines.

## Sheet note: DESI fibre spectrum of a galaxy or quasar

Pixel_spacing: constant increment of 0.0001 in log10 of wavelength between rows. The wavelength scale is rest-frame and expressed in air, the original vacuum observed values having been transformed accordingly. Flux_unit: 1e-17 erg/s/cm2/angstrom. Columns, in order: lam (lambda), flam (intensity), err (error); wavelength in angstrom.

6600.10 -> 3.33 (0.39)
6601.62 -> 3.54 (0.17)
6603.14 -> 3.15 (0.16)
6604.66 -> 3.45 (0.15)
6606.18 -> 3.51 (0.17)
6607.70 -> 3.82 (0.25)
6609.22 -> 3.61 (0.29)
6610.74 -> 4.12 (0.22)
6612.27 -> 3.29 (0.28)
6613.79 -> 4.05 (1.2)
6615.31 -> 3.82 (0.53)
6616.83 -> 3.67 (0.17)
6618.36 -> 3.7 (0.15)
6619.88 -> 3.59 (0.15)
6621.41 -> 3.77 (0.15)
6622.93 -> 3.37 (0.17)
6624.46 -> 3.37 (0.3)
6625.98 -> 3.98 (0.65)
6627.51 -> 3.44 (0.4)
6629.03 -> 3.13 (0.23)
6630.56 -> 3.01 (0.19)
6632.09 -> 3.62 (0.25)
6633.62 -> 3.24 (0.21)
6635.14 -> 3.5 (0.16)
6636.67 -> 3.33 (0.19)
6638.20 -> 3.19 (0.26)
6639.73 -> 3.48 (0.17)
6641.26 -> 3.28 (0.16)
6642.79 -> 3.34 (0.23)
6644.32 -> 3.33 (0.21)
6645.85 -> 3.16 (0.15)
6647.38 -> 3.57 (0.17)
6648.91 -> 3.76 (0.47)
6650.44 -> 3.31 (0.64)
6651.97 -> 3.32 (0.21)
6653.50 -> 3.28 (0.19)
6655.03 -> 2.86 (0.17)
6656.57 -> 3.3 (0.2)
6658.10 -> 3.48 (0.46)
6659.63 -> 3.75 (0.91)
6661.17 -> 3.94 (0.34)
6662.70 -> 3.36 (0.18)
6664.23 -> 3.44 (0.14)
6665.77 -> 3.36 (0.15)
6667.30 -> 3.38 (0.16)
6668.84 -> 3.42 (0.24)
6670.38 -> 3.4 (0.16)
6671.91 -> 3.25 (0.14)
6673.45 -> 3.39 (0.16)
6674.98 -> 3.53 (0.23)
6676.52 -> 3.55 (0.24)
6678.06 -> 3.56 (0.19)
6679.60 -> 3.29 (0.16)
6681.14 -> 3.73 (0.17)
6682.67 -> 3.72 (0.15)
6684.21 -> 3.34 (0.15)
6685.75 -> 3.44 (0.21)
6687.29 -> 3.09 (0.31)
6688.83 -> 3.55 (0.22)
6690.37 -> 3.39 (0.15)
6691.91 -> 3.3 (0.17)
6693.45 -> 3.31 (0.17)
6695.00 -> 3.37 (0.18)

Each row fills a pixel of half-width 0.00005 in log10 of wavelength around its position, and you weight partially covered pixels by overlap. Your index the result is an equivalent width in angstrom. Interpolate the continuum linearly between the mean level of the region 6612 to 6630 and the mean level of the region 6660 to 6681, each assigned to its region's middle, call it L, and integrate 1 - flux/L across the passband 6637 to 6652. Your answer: 0.7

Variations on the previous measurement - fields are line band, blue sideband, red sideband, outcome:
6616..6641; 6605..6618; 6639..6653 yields 0.73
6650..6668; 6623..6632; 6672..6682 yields 0.31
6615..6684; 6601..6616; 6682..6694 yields 1.23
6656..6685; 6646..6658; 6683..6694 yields -1.15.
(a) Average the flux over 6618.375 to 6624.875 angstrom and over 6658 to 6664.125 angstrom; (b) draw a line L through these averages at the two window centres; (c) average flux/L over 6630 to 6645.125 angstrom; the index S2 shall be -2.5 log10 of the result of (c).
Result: 0.08 mag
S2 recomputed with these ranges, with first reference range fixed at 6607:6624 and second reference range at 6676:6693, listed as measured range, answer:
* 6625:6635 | 0.074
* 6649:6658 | 0.091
